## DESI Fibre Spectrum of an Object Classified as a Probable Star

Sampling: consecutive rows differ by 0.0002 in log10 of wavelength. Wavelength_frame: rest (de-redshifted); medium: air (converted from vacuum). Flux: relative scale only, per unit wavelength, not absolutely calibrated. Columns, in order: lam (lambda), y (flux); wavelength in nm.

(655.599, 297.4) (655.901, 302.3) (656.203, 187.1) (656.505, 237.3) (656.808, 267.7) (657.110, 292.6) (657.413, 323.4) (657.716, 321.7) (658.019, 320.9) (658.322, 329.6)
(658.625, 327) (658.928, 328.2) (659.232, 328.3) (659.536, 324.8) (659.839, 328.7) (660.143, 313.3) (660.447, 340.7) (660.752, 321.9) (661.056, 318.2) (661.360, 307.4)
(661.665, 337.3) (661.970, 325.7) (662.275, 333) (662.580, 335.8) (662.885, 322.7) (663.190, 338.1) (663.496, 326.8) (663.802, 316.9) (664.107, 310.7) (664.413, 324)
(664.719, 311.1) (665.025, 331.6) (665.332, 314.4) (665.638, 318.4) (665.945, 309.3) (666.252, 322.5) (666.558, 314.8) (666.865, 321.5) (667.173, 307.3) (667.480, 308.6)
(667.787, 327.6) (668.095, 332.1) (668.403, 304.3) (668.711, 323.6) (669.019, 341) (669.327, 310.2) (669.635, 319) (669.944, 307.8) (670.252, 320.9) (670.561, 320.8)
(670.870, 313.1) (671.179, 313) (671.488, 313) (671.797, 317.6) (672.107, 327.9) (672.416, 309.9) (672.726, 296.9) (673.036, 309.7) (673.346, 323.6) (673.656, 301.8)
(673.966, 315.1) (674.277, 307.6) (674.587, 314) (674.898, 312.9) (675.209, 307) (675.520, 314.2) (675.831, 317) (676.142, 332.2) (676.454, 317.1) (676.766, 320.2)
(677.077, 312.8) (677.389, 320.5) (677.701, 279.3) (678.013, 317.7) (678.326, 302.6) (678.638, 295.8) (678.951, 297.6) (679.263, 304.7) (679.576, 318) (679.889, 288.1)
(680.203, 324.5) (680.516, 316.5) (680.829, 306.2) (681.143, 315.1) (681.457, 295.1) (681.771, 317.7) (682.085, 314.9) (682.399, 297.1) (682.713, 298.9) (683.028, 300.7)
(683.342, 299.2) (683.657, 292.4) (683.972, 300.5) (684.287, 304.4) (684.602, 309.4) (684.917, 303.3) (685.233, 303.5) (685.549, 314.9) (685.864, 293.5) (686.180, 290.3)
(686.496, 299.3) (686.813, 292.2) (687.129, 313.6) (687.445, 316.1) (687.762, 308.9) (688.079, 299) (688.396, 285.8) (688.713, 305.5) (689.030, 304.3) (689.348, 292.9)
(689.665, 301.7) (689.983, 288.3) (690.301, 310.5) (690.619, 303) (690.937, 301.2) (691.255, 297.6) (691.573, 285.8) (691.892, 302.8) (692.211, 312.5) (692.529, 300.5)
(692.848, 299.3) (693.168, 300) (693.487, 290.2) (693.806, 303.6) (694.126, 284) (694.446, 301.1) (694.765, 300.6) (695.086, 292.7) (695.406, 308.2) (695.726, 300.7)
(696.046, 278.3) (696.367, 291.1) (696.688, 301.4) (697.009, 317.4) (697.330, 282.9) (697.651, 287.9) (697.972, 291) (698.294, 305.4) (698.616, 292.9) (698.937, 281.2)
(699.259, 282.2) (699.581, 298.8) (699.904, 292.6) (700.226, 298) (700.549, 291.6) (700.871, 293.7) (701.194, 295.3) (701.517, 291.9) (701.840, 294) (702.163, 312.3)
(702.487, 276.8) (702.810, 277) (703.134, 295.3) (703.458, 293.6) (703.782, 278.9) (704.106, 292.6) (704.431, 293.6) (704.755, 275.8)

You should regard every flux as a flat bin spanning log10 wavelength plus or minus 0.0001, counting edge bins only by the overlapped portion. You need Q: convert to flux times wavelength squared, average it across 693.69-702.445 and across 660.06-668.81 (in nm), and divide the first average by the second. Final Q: 1.0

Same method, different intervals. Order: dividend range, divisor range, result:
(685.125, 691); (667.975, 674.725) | 1.00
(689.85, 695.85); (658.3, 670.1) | 1.01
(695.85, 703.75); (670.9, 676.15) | 1.01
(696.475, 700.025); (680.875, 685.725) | 1.01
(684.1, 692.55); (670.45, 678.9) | 1.01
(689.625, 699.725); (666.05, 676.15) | 1.01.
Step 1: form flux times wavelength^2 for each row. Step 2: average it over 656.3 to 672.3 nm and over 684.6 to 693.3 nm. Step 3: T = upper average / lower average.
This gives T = 1.0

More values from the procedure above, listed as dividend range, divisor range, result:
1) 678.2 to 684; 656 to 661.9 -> 1.05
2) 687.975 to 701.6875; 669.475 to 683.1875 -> 1.01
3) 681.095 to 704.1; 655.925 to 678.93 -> 1.02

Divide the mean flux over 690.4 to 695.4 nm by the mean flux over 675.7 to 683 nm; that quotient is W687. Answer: 0.97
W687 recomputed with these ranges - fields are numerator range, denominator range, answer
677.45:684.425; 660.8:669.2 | 0.95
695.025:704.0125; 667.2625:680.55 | 0.93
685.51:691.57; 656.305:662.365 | 0.95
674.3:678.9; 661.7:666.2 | 0.96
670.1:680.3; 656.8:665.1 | 0.97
